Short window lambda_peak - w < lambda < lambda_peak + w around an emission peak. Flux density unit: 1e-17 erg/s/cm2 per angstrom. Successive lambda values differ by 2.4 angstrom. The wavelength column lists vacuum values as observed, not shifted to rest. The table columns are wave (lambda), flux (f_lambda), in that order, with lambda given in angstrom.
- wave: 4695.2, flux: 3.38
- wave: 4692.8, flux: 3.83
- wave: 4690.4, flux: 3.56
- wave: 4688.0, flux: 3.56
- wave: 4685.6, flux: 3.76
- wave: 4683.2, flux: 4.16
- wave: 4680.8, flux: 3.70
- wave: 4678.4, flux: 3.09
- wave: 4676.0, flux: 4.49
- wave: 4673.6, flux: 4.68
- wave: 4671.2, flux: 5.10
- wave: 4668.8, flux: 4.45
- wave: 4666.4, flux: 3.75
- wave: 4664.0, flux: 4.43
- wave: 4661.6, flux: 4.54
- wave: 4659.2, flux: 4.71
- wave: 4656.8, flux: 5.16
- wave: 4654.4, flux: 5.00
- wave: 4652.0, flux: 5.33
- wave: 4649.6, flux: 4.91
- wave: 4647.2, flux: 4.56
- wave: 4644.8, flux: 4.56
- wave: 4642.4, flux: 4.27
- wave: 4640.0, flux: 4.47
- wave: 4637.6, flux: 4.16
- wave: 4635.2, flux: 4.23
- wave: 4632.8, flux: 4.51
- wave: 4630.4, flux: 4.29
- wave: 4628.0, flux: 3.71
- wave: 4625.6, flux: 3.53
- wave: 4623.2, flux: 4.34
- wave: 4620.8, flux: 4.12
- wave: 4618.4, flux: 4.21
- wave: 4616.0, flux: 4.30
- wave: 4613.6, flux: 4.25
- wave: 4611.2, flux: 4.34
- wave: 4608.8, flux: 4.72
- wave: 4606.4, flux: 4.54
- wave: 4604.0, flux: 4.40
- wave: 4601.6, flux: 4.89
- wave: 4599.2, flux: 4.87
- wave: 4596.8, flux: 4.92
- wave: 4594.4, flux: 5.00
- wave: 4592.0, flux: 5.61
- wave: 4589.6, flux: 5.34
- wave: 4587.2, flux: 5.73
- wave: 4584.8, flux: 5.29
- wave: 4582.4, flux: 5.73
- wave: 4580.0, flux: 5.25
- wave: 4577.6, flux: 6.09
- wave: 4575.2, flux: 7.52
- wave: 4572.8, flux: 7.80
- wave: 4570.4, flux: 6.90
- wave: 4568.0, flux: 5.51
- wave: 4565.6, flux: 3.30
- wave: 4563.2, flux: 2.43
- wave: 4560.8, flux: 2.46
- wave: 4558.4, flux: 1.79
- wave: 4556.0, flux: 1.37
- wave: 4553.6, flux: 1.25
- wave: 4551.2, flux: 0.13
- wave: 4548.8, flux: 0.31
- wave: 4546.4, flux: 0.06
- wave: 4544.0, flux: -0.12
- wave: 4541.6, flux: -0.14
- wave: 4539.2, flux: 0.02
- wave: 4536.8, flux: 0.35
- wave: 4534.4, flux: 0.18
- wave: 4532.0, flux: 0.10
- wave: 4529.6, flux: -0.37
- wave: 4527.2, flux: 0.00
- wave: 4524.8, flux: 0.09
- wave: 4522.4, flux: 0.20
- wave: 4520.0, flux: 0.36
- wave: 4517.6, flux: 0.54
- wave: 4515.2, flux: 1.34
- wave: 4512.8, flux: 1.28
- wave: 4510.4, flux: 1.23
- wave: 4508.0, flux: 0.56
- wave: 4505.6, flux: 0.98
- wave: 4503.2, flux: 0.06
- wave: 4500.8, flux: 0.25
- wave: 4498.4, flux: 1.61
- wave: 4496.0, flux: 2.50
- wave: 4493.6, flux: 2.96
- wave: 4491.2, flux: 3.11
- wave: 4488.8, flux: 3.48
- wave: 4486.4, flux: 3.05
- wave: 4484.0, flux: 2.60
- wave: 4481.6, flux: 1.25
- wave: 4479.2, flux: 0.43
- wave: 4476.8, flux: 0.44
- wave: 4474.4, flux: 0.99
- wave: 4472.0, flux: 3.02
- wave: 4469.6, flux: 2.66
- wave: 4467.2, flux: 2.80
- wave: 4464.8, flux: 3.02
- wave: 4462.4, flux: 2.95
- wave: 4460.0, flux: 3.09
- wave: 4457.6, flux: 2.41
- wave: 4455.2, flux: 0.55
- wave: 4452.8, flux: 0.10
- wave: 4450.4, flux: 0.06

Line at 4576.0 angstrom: Ly-alpha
